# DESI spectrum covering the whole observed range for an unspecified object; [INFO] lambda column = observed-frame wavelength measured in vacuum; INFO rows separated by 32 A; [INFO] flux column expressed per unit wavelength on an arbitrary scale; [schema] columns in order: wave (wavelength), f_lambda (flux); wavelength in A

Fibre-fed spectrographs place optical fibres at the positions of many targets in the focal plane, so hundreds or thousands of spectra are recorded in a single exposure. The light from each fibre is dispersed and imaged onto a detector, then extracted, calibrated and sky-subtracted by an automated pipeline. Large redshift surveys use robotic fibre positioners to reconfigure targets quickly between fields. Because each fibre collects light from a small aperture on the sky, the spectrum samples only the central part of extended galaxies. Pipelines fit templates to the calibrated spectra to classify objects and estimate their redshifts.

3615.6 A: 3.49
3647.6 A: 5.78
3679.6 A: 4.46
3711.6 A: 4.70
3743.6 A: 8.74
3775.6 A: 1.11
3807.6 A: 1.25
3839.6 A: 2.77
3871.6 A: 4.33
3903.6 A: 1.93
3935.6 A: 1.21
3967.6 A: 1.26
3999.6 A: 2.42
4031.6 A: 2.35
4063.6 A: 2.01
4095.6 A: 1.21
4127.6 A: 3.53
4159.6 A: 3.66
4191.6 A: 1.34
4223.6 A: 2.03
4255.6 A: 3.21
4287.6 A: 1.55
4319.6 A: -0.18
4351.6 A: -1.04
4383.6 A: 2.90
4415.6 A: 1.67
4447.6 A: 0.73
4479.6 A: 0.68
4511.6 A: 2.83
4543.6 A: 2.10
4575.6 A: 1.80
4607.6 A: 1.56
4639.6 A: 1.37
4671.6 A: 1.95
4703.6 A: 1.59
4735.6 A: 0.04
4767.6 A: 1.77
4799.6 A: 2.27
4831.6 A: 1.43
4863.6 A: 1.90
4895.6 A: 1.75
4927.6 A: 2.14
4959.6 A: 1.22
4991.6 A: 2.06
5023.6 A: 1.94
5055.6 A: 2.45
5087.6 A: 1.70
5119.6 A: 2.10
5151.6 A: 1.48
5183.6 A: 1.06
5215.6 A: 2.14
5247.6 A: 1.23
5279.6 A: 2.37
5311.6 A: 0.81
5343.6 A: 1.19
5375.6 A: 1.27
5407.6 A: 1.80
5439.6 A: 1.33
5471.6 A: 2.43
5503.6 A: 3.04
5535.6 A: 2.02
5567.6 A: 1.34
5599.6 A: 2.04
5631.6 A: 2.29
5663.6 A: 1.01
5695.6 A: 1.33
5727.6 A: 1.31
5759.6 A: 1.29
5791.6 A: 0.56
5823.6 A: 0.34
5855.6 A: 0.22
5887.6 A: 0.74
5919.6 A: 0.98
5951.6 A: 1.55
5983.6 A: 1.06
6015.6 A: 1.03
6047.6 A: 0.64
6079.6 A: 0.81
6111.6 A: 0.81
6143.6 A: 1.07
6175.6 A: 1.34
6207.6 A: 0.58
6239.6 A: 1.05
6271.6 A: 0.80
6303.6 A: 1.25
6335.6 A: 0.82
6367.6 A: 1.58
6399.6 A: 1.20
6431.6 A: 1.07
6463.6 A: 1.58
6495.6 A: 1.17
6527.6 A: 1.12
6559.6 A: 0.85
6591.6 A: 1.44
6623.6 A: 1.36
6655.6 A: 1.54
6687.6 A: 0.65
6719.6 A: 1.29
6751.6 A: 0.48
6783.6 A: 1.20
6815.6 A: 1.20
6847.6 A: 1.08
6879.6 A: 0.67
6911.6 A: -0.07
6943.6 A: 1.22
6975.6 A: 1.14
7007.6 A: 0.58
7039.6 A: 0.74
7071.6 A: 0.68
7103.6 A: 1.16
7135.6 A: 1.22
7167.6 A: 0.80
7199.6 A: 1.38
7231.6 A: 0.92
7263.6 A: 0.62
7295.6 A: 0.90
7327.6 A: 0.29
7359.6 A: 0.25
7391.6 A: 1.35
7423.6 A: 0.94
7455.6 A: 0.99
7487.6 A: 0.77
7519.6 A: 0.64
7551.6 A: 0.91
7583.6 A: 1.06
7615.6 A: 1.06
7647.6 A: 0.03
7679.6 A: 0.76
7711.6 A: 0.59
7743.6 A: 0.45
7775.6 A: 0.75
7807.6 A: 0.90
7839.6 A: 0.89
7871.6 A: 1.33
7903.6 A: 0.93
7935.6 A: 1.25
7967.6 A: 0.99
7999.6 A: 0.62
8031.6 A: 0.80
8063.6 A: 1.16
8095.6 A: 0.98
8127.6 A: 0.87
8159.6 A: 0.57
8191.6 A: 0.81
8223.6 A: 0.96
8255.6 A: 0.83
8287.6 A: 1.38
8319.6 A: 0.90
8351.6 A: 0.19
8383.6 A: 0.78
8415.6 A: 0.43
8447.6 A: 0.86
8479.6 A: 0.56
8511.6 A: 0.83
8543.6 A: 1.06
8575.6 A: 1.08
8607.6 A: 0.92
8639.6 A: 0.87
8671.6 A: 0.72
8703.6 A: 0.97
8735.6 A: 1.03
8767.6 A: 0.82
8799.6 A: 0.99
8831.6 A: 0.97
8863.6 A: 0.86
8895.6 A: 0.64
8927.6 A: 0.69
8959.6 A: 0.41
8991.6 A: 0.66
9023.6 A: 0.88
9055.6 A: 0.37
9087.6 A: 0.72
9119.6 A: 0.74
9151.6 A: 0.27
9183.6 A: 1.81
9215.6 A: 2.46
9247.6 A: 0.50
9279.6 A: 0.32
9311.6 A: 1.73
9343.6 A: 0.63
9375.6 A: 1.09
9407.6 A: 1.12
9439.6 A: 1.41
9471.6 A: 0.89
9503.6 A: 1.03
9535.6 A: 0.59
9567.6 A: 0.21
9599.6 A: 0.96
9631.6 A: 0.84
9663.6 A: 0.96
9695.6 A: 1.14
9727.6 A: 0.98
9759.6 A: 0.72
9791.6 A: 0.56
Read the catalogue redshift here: 1.47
